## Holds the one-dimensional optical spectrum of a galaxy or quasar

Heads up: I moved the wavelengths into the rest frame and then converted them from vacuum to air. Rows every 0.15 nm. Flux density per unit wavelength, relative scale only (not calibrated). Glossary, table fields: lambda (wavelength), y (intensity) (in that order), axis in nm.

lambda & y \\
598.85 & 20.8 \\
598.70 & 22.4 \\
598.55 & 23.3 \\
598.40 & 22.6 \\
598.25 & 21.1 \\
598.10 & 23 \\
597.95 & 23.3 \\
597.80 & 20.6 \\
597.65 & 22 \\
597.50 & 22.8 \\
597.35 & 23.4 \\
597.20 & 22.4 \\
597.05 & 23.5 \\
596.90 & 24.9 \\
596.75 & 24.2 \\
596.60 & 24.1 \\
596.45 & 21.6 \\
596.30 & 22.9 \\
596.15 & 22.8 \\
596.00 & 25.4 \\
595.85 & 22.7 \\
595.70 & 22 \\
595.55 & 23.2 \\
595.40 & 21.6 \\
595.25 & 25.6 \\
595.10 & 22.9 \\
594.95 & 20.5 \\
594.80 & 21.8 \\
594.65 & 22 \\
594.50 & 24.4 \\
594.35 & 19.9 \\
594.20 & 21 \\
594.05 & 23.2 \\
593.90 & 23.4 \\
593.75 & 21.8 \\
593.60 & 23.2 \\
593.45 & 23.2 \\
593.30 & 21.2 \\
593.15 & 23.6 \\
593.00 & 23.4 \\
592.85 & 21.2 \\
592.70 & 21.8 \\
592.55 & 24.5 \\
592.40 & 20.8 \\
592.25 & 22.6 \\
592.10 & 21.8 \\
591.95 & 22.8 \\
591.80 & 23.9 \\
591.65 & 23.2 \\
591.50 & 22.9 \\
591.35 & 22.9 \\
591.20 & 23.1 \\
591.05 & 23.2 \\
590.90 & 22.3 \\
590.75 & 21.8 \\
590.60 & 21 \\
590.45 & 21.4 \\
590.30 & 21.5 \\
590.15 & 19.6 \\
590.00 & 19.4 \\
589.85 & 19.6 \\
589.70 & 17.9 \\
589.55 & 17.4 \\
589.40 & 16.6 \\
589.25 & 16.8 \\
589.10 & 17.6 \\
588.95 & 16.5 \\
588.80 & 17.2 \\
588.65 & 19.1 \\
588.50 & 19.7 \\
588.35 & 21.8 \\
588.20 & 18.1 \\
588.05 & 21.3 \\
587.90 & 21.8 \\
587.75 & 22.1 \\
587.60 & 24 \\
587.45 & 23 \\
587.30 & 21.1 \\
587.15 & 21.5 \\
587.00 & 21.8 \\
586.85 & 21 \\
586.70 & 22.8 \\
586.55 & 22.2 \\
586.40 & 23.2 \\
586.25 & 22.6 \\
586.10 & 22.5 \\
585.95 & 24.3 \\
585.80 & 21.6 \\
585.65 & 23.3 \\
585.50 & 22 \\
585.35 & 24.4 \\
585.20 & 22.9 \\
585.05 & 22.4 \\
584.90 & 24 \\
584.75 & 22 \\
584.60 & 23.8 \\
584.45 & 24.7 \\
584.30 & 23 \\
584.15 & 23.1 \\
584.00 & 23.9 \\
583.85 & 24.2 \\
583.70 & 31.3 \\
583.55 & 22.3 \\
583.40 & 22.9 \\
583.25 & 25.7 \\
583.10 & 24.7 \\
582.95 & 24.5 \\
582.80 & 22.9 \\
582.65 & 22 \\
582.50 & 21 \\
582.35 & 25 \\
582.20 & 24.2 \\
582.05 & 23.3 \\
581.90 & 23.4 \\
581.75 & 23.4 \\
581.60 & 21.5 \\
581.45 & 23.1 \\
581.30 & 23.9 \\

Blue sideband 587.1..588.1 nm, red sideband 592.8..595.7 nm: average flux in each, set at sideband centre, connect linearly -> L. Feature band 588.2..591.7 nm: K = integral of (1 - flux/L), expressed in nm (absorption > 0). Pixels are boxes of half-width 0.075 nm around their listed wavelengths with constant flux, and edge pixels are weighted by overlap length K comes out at 0.35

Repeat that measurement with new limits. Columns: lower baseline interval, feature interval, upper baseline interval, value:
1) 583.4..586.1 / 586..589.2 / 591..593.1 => 0.318 nm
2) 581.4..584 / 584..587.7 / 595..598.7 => 0.132 nm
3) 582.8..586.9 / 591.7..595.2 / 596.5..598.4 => 0.105 nm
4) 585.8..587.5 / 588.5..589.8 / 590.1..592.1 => 0.276 nm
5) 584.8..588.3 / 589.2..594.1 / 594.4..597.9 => 0.221 nm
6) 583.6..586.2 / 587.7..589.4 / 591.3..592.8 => 0.299 nm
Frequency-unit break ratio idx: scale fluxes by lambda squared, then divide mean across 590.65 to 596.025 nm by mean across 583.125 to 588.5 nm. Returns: 1.0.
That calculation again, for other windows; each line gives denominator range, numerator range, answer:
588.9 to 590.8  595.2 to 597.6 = 1.25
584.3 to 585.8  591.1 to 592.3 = 1.01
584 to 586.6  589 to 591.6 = 0.89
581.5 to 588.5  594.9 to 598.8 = 1.04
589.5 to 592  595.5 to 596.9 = 1.11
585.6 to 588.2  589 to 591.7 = 0.93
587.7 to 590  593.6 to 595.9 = 1.21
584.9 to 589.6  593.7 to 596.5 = 1.10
